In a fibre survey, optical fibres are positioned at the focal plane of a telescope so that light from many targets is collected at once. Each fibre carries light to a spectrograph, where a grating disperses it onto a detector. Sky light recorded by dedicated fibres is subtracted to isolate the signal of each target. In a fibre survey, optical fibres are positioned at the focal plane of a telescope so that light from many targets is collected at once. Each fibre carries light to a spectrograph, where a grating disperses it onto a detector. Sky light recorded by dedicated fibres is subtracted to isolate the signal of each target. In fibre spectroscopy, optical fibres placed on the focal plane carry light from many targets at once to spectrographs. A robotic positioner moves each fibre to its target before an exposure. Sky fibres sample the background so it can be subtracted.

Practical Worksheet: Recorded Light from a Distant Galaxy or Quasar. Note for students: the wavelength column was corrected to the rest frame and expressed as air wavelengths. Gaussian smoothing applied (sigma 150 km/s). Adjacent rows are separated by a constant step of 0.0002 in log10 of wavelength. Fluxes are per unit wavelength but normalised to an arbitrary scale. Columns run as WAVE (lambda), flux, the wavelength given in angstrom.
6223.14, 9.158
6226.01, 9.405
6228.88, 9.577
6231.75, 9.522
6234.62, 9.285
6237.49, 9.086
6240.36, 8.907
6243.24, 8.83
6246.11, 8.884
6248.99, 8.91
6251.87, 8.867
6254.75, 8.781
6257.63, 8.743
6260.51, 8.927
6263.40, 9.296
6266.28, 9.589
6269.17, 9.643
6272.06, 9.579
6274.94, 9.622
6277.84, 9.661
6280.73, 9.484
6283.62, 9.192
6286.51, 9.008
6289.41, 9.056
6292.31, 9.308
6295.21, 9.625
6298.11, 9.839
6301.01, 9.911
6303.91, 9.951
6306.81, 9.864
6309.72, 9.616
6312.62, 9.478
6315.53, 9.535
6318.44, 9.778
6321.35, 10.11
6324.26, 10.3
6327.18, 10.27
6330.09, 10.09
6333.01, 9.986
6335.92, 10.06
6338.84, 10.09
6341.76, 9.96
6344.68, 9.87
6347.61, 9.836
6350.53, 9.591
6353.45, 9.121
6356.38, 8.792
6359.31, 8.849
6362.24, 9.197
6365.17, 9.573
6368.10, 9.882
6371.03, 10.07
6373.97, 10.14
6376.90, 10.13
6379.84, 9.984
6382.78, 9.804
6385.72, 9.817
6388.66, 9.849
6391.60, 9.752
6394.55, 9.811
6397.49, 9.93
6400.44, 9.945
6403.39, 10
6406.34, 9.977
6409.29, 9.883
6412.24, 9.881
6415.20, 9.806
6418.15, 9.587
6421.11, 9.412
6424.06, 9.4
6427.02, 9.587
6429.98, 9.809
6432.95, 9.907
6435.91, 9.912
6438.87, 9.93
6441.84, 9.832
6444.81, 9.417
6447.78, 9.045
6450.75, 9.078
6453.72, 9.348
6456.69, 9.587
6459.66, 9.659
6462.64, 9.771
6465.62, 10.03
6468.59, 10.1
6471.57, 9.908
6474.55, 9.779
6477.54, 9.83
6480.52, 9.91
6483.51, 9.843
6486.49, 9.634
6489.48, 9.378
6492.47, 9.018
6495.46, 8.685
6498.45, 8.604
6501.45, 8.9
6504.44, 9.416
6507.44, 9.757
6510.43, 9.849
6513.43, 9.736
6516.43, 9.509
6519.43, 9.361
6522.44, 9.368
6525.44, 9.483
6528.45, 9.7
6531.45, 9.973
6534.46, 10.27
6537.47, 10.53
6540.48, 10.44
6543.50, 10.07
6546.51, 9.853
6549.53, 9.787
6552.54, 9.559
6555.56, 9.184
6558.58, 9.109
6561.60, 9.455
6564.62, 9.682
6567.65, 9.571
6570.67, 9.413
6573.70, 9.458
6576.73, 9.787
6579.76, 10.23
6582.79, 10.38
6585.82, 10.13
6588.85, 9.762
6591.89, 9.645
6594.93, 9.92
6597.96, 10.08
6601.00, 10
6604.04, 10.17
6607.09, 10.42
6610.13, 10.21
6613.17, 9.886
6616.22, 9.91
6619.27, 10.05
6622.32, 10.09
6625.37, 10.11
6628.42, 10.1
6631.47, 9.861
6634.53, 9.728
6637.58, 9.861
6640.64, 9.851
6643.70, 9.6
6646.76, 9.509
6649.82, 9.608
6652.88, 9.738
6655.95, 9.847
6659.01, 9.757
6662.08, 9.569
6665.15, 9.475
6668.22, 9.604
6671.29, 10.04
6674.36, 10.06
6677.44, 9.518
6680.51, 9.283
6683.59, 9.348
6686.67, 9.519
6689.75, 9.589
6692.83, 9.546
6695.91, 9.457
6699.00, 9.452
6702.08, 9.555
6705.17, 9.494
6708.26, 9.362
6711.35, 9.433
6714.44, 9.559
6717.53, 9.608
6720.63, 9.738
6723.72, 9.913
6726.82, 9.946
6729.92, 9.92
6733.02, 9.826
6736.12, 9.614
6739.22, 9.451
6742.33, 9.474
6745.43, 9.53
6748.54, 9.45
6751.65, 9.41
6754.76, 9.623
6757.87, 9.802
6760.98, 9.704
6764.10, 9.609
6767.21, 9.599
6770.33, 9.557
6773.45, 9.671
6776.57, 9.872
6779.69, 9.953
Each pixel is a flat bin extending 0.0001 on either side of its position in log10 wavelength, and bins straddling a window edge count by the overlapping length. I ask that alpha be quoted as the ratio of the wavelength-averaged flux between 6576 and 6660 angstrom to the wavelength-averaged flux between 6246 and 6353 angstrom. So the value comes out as 1.04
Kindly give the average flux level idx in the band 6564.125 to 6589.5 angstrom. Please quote 9.83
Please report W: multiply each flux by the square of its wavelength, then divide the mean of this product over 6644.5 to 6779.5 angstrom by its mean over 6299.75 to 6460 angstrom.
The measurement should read 1.1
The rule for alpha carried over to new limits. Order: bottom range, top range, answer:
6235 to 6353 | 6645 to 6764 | 1.01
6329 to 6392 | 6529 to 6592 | 1.01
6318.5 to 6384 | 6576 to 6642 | 1.02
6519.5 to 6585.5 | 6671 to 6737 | 0.98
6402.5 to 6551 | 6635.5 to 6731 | 1.00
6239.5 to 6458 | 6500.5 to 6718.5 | 1.01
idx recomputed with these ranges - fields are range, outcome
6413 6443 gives 9.72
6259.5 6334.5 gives 9.65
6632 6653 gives 9.71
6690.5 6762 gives 9.6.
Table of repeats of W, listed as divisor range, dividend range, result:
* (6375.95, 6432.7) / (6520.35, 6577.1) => 1.04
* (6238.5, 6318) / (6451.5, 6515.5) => 1.09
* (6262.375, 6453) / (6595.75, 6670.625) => 1.11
